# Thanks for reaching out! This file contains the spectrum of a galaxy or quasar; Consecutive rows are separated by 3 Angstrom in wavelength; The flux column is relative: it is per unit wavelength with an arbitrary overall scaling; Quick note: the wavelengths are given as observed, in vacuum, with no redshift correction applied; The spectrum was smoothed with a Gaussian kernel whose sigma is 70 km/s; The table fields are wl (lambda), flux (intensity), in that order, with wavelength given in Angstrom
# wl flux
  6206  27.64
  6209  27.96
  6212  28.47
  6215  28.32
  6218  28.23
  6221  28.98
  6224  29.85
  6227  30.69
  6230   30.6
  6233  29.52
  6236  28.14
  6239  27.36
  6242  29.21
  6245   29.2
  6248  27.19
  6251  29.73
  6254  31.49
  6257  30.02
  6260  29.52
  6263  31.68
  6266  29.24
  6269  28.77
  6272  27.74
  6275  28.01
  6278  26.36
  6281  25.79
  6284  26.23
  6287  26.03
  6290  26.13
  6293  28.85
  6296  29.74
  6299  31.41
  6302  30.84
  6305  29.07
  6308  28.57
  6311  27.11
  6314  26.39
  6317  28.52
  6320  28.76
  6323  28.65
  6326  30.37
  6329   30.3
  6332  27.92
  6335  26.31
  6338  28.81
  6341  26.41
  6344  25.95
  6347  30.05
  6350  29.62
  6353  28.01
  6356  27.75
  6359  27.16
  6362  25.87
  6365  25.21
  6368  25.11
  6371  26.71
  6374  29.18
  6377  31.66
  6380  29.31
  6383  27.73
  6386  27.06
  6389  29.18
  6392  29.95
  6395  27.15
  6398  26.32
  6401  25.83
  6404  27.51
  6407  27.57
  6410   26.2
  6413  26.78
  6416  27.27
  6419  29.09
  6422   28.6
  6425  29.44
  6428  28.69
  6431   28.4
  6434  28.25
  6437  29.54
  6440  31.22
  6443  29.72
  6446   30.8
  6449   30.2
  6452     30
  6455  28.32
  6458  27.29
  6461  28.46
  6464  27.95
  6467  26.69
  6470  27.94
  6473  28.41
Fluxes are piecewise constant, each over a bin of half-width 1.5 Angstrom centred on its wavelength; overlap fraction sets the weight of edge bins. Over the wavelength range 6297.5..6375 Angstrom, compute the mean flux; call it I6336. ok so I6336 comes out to 28.1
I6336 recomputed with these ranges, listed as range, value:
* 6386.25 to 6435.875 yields 27.9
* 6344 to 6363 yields 28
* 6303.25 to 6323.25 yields 28.2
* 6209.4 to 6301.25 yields 28.8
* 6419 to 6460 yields 29.3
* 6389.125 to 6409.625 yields 27.4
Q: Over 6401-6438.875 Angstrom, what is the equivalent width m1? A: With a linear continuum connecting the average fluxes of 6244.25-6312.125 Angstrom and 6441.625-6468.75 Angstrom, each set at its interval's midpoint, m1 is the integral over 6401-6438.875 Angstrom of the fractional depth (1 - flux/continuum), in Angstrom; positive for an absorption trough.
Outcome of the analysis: 0.96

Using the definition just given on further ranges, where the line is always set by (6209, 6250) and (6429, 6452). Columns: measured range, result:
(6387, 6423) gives 2.4 Angstrom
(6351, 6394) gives 2.3 Angstrom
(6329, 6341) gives 0.6 Angstrom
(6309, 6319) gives 0.6 Angstrom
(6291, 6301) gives -0.2 Angstrom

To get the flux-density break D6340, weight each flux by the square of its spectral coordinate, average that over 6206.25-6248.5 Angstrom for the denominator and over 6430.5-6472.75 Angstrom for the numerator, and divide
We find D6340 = 1.08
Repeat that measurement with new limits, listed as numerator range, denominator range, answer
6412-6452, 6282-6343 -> 1.07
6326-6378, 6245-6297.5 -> 1.00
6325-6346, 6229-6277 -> 0.99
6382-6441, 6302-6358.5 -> 1.02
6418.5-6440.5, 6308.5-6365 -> 1.07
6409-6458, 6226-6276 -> 1.04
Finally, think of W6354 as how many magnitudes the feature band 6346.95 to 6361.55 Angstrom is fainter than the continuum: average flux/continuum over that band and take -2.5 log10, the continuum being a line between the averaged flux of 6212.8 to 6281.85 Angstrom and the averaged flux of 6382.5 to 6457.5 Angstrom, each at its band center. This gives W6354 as 0.02 mag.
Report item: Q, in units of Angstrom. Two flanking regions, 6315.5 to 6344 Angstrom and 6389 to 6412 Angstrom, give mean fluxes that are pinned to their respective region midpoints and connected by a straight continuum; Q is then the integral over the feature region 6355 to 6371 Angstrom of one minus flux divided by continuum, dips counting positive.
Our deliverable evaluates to 0.9 Angstrom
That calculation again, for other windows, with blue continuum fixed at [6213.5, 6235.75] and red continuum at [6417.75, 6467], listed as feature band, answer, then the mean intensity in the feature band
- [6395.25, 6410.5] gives 1.2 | 26.8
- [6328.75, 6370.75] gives 2.6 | 27.4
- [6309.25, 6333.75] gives 0.6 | 28.5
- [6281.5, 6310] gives 0.8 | 28.4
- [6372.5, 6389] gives 0.1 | 29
